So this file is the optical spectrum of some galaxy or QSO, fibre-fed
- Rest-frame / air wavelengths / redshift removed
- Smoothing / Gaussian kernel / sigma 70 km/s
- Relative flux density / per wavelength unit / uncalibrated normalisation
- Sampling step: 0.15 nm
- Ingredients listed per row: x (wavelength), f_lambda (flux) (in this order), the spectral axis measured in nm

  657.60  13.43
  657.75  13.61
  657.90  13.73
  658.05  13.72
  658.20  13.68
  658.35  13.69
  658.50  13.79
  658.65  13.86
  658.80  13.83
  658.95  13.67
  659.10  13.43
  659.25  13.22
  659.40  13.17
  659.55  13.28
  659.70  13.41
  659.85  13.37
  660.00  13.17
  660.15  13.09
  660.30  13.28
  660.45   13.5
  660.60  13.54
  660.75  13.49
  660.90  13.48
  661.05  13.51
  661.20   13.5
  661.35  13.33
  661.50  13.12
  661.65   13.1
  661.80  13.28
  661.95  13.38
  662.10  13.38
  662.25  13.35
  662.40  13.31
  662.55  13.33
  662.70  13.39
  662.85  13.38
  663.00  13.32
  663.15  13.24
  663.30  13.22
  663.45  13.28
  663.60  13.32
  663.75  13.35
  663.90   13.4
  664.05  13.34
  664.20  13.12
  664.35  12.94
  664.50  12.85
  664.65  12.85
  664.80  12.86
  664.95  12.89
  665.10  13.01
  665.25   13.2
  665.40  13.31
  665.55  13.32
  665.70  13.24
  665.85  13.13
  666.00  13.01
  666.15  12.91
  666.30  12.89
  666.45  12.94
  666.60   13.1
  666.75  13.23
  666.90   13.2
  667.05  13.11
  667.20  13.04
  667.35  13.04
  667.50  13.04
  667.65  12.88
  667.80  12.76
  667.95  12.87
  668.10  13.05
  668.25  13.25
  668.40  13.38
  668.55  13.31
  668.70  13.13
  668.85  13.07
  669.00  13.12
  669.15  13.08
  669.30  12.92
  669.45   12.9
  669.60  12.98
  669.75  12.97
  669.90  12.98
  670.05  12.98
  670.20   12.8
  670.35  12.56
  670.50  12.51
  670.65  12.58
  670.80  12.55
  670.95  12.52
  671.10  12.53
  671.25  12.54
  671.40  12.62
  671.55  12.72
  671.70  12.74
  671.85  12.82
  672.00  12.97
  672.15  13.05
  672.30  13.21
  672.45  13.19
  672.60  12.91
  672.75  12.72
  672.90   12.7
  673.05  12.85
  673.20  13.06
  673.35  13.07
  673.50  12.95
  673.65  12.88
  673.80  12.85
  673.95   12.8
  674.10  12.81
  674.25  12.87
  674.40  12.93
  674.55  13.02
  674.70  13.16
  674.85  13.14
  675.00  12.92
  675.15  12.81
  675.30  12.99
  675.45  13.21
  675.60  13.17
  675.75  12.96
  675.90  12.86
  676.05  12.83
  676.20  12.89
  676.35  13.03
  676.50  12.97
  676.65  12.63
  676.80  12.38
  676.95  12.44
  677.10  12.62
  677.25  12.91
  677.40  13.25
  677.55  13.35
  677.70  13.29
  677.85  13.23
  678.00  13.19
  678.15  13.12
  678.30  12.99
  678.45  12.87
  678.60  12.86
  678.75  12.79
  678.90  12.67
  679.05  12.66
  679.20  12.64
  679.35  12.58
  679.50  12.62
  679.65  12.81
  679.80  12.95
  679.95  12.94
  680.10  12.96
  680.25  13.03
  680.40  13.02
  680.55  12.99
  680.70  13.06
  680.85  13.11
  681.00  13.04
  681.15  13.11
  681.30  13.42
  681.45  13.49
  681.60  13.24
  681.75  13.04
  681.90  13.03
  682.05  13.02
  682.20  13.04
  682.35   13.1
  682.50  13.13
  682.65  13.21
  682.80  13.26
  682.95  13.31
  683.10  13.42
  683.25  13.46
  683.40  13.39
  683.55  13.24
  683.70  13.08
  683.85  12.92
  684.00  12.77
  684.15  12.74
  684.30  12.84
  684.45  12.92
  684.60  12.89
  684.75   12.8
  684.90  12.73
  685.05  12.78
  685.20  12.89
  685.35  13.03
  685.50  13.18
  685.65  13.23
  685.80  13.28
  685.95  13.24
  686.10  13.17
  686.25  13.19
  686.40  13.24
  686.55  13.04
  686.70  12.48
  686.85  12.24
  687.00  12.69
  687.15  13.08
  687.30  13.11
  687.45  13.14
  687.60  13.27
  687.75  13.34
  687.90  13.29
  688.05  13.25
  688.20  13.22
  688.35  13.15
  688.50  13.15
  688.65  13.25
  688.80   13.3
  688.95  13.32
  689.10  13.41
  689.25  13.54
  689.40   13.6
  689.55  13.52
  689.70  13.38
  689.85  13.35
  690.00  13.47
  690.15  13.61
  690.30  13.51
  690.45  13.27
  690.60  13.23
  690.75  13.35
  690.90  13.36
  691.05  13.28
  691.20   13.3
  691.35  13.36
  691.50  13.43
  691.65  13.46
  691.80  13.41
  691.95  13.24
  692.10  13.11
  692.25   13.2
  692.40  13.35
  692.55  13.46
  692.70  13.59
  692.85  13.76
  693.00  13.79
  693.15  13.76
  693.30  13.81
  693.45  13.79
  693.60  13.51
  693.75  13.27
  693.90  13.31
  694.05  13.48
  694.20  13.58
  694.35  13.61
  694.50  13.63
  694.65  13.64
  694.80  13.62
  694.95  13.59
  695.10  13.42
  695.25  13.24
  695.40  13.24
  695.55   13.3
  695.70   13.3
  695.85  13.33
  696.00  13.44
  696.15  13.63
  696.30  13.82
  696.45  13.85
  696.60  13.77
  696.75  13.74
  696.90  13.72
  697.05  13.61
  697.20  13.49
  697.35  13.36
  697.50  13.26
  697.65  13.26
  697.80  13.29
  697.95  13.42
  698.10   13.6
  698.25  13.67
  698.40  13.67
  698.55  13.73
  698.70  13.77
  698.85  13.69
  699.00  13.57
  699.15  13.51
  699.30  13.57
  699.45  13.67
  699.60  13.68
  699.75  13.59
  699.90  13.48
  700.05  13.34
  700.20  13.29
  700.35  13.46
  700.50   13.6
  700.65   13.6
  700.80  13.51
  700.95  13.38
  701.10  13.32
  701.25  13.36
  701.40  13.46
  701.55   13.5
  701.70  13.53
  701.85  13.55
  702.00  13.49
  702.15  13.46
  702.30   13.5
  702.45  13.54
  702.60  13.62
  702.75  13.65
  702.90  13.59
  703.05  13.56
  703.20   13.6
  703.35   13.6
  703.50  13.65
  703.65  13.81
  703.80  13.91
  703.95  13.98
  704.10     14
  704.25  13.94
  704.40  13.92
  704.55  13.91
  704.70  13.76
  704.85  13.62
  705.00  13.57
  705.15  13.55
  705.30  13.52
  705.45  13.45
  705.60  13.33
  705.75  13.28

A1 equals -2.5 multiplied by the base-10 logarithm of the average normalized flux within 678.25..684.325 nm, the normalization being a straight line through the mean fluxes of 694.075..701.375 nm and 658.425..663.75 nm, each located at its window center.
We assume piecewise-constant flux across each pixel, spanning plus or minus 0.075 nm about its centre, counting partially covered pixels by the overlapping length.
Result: 0.04 mag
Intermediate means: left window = 13.4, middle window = 13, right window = 13.5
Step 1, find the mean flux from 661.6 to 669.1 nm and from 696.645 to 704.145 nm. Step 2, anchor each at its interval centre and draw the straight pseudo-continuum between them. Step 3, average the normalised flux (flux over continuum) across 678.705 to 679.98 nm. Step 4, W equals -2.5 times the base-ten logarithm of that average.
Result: 0.05 mag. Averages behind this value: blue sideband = 13.1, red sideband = 13.6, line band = 12.7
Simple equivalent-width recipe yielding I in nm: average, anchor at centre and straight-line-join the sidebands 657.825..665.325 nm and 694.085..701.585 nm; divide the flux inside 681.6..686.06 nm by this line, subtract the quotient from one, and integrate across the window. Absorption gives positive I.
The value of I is 0.126 nm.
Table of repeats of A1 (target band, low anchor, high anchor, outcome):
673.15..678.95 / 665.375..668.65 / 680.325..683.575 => 0.02 mag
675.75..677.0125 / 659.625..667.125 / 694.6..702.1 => 0.05 mag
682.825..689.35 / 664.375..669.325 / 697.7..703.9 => 0.02 mag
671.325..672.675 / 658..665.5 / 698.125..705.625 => 0.04 mag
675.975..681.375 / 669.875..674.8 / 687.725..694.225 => 0.01 mag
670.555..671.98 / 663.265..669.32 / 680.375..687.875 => 0.04 mag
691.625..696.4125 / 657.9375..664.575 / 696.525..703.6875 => 0.00 mag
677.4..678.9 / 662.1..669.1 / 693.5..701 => 0.02 mag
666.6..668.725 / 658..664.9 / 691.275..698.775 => 0.02 mag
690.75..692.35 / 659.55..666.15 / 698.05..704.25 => 0.02 mag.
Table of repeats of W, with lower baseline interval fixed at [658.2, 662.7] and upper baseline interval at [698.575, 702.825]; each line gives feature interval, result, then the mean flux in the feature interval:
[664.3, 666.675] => 0.033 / 13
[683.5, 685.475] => 0.048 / 12.9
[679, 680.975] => 0.048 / 12.9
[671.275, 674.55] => 0.046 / 12.9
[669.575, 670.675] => 0.053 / 12.8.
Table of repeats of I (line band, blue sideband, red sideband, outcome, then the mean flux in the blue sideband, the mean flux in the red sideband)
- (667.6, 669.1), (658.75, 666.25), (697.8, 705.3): 0.03 nm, 13.3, 13.6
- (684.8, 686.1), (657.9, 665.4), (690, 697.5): 0.04 nm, 13.3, 13.5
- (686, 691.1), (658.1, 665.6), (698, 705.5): 0.11 nm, 13.3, 13.6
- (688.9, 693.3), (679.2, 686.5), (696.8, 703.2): -0.05 nm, 13.1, 13.5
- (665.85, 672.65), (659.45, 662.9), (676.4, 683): 0.13 nm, 13.3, 13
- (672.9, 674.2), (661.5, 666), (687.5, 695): 0.04 nm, 13.2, 13.4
